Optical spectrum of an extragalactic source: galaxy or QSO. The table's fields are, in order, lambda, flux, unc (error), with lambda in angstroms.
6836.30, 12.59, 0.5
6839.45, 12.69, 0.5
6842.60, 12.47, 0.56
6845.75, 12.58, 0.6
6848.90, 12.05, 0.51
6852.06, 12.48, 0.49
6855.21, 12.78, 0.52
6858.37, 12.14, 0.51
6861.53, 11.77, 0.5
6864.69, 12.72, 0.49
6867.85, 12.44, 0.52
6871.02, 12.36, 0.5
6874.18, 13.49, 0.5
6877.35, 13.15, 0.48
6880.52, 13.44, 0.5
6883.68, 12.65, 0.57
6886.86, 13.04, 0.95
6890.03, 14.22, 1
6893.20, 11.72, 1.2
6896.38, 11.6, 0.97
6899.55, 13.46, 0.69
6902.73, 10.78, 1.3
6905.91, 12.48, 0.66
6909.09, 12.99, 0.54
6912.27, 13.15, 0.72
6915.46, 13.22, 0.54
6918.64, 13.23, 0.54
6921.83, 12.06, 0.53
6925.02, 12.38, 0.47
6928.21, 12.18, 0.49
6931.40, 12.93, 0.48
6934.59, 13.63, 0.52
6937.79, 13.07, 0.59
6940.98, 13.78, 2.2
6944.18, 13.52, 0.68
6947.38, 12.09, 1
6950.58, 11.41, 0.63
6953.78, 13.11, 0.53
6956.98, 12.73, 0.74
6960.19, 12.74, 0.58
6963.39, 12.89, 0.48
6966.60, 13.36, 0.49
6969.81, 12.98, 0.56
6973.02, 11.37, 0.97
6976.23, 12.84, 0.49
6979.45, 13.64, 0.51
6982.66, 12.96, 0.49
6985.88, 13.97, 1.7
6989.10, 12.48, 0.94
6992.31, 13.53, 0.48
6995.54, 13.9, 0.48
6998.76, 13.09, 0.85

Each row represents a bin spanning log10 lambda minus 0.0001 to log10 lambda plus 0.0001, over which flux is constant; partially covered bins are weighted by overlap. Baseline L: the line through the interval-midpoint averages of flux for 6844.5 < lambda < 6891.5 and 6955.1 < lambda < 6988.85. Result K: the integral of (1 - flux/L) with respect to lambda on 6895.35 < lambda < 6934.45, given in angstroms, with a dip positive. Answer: 0.7 angstroms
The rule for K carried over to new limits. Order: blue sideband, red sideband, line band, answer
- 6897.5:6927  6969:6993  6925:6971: -0.28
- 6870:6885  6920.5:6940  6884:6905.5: 0.79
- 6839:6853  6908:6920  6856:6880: 0.08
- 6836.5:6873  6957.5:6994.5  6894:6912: 0.49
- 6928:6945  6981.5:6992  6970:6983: 0.49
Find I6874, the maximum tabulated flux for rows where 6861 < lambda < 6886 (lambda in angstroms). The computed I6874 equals 13.49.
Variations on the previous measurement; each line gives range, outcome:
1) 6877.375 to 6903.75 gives 14.22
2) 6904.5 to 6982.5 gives 13.78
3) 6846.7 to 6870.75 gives 12.78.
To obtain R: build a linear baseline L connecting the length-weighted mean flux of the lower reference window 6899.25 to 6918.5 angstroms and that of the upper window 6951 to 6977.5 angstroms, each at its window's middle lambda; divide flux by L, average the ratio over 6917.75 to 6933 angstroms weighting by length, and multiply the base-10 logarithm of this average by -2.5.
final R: 0.01 mag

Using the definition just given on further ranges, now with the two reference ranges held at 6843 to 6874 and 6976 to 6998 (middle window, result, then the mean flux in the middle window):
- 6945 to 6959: 0.06 mag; 12.4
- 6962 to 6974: 0.04 mag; 12.7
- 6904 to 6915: 0.00 mag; 12.8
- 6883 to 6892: -0.06 mag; 13.3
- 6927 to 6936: 0.00 mag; 12.9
